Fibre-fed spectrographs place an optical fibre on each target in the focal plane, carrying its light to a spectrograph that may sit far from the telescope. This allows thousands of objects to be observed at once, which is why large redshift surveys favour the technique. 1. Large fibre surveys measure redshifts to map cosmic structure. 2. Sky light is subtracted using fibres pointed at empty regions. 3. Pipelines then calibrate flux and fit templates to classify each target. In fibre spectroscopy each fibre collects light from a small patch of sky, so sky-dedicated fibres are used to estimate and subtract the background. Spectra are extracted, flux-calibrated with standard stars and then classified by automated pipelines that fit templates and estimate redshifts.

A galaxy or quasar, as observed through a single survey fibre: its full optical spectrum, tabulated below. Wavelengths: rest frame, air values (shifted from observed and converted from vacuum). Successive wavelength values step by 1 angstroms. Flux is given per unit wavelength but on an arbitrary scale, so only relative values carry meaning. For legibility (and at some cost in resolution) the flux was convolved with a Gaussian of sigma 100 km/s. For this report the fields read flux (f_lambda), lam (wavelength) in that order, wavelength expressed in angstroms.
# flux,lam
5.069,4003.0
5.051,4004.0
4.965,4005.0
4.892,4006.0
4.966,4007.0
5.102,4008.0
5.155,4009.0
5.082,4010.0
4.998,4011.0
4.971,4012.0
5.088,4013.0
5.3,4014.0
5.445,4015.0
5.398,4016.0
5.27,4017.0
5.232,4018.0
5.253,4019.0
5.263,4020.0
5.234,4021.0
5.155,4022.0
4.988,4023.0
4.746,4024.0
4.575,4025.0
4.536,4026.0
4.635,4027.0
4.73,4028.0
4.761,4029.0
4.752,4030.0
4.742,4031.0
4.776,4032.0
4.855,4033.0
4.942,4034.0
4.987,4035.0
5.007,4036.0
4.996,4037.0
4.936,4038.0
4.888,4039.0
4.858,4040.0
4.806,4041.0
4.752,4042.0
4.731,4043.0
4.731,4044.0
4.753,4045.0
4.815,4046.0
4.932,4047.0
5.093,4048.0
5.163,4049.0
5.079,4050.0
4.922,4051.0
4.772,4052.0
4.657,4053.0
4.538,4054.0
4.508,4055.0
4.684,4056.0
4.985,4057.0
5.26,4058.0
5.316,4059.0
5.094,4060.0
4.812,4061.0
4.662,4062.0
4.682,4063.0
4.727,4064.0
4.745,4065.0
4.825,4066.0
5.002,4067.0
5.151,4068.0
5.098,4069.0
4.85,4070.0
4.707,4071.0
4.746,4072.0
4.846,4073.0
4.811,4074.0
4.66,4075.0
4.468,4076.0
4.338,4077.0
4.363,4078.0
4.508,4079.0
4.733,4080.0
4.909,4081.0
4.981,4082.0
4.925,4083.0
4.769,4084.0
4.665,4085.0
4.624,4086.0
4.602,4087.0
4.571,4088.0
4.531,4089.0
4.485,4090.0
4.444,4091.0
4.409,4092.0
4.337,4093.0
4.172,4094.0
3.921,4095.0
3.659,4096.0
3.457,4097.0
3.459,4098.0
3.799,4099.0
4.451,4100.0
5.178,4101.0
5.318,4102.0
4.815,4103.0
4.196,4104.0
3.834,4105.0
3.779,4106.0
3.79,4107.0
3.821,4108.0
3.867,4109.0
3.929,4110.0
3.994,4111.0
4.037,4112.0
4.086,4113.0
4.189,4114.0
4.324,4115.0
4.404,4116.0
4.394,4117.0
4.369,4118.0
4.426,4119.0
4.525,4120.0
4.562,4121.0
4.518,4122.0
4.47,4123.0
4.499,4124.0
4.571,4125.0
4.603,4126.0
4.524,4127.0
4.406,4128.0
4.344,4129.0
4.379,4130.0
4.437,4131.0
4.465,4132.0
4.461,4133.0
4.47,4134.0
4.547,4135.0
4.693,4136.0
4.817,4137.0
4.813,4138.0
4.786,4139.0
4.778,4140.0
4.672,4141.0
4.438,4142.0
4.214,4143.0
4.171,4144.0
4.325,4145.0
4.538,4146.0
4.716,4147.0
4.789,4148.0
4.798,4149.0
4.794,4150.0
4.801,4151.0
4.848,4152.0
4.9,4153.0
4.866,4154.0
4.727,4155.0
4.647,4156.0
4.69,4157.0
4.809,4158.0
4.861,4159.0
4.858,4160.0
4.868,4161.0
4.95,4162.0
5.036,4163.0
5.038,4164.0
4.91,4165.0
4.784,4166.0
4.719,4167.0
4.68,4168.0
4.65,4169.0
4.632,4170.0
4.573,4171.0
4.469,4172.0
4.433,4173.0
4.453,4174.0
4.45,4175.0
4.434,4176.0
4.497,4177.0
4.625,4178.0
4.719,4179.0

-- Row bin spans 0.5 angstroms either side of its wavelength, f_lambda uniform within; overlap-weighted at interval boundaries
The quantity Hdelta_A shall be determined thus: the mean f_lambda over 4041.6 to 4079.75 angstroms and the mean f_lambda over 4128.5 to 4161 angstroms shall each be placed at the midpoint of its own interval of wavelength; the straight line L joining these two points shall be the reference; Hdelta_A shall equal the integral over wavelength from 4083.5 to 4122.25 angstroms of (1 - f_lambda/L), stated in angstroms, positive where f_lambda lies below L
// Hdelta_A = 3.7 angstroms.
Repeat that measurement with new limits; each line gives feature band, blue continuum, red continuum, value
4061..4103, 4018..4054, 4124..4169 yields 1.9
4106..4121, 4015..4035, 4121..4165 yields 1.8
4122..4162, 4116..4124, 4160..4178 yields -0.6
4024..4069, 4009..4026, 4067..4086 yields 0.8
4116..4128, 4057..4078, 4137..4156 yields 0.6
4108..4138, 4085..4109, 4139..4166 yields 0.6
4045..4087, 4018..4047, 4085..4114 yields -2.5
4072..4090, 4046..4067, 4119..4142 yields 0.4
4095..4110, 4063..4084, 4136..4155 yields 2.0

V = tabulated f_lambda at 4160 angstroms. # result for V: 4.858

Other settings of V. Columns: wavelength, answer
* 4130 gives 4.379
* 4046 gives 4.815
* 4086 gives 4.624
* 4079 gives 4.508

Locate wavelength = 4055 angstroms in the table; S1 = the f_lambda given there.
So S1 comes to 4.508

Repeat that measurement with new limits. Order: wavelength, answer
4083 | 4.925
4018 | 5.232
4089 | 4.531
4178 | 4.625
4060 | 5.094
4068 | 5.151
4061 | 4.812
